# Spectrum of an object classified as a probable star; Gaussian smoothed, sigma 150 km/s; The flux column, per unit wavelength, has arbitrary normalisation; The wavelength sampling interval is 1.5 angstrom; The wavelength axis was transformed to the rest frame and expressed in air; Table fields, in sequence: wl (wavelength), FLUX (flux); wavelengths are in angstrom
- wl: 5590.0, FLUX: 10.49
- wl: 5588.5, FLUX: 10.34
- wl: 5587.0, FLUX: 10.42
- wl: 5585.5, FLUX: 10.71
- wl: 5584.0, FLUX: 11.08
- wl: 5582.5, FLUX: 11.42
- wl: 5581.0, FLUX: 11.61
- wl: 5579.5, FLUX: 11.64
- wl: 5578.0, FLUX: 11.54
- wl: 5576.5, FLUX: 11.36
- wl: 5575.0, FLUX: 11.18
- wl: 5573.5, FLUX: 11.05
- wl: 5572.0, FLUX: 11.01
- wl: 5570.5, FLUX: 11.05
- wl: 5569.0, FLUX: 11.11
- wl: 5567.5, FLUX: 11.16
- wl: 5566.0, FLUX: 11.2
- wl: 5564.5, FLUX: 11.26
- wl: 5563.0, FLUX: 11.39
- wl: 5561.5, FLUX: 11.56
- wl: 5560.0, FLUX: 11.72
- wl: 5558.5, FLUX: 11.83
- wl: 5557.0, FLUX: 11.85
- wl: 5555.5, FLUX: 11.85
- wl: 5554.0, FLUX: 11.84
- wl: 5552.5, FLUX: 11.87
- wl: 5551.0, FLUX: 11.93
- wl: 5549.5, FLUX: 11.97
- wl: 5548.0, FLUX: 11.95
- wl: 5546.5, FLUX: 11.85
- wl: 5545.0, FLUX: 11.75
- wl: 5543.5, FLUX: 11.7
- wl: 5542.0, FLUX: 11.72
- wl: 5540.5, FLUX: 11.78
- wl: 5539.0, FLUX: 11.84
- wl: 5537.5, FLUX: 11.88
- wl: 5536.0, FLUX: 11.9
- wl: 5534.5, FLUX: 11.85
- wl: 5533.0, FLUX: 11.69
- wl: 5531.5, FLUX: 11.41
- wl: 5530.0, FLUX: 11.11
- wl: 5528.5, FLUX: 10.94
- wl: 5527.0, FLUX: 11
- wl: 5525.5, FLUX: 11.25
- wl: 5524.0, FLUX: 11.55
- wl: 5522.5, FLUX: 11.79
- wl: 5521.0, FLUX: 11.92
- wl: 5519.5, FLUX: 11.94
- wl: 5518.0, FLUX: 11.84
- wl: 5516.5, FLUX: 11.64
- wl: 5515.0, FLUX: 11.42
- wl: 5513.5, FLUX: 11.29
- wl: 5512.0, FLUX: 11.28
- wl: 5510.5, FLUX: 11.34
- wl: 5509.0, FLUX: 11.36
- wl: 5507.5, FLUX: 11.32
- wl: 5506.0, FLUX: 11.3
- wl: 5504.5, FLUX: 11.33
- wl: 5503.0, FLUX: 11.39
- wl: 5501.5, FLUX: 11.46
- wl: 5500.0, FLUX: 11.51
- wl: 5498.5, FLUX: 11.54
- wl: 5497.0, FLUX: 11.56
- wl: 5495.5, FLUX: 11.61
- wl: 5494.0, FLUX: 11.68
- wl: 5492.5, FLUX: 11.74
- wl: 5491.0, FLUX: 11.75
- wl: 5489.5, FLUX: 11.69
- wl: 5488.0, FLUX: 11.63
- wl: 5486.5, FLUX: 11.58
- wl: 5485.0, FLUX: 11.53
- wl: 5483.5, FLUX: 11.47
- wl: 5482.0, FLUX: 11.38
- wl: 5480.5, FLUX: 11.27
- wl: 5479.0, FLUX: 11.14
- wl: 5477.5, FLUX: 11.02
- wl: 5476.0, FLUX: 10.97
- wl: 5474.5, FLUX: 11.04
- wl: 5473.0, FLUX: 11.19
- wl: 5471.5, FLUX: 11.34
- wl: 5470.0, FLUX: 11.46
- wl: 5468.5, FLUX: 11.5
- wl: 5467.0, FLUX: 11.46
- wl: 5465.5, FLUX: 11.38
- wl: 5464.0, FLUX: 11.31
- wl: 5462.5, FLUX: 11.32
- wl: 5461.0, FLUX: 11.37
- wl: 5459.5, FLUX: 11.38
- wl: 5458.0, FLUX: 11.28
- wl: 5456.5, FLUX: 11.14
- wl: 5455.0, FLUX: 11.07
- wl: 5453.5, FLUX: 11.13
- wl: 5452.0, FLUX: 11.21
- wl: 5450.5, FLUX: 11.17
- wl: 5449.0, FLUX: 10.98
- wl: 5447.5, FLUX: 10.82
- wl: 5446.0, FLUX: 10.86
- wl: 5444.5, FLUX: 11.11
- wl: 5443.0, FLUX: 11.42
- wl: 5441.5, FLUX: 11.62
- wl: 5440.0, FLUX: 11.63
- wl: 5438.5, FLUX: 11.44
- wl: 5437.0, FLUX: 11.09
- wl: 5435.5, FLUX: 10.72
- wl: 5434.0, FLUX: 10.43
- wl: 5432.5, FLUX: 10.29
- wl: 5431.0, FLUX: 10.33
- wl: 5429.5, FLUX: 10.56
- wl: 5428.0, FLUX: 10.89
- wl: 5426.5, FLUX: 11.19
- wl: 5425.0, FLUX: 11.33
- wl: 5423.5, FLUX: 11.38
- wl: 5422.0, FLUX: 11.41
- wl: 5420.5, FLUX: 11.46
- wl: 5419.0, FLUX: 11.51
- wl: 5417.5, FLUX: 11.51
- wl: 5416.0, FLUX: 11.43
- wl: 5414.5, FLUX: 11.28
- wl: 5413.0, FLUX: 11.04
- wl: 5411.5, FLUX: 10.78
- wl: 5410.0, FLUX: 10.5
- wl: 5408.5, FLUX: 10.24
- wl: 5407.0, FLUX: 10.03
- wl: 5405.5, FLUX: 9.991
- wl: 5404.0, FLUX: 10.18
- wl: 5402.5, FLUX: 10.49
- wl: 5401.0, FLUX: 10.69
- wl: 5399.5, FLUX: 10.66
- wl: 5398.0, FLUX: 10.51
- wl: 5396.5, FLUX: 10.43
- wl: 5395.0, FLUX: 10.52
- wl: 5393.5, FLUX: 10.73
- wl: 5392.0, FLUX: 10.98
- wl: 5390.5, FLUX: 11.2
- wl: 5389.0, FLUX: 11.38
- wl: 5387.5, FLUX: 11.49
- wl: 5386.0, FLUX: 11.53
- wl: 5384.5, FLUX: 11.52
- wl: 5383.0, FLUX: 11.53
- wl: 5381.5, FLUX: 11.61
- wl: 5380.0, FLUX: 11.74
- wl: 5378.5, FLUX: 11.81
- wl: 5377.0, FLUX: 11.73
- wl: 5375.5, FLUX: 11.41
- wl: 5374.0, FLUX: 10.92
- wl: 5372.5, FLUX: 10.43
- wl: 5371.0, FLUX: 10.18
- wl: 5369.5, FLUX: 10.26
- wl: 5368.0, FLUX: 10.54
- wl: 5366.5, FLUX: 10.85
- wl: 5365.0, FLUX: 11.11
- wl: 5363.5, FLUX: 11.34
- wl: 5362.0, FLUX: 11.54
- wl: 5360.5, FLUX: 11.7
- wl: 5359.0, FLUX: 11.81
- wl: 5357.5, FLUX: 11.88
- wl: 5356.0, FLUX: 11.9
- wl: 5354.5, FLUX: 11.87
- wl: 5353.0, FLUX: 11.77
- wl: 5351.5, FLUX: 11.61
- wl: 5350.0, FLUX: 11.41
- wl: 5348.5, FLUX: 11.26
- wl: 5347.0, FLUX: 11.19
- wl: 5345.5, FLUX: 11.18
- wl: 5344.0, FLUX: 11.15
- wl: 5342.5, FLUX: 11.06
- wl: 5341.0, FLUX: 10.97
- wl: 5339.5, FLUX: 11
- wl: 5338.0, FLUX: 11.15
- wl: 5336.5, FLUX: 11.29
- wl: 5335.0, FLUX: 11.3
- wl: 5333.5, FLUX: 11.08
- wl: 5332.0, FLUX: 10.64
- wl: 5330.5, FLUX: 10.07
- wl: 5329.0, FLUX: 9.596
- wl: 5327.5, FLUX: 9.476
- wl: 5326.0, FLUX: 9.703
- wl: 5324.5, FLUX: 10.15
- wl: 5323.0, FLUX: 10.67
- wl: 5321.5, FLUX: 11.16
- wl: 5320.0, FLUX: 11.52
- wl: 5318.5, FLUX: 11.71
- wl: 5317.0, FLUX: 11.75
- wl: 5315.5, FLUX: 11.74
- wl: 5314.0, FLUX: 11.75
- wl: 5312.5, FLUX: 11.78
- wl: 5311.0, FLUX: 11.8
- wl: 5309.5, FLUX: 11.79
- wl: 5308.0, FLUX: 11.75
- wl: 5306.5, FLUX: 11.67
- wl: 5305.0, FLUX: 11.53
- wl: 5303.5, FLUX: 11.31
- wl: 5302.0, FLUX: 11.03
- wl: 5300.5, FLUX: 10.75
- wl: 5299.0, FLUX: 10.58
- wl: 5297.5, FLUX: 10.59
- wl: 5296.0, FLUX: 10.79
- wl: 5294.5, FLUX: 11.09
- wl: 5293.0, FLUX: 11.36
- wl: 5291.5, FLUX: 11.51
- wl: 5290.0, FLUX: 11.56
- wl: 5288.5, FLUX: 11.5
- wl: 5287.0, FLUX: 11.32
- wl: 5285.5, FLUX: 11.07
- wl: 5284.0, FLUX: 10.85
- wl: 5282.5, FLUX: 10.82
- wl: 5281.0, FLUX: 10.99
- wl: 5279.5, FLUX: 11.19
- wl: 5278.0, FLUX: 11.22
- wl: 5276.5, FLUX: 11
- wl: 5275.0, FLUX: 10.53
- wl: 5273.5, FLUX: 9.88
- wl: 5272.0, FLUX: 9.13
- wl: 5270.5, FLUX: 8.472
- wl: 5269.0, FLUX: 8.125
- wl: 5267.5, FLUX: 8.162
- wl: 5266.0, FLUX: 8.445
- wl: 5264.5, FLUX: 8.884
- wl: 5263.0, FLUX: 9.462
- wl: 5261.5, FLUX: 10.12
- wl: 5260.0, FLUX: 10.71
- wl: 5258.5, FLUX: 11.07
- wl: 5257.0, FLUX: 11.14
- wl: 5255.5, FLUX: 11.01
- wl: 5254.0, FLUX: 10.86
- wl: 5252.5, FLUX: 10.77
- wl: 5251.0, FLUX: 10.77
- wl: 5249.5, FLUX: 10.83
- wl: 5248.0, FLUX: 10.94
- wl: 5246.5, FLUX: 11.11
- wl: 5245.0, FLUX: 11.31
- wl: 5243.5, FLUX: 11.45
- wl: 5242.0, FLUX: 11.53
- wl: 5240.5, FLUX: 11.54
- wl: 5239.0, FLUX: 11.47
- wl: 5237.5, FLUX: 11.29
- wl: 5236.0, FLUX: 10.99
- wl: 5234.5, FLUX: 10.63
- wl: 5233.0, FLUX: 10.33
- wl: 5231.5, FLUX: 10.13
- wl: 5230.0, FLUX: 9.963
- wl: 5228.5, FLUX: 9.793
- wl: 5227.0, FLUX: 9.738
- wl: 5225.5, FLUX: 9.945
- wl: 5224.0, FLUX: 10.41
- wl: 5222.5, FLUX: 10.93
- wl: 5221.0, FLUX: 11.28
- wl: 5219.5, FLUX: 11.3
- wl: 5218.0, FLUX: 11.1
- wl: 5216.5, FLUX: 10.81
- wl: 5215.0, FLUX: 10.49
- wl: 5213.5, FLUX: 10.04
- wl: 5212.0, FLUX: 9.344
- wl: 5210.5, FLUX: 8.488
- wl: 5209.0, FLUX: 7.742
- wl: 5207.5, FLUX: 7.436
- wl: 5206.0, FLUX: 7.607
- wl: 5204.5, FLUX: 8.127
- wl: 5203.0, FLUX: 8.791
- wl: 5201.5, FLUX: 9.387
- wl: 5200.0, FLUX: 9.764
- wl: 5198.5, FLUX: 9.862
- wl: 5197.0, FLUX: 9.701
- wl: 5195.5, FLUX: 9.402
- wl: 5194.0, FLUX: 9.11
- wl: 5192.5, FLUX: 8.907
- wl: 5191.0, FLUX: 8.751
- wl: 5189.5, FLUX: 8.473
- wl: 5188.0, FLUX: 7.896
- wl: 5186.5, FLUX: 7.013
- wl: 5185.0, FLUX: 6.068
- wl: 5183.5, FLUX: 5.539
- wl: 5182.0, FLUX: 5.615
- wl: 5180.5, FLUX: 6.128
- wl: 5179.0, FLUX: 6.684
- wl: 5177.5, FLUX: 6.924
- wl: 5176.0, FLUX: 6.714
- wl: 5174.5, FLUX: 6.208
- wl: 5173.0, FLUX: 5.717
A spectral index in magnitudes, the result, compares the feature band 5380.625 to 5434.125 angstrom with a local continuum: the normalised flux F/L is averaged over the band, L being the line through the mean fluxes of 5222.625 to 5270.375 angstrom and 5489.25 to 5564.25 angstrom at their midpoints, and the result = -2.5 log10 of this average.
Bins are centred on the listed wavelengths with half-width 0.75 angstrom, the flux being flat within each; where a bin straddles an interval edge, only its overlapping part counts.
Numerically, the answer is 0.02 mag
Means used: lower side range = 10.4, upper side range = 11.6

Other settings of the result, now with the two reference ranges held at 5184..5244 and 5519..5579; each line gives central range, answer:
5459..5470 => -0.03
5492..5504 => -0.03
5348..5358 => -0.12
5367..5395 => -0.05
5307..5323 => -0.14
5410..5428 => -0.04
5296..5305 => -0.08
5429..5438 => 0.03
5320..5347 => -0.04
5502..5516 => 0.00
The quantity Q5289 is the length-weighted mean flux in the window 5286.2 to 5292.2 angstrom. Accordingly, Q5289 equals 11.5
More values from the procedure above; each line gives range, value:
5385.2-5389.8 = 11.5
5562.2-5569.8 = 11.2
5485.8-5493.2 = 11.7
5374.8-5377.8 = 11.6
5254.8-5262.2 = 10.8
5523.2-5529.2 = 11.2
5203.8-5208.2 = 7.72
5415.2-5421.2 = 11.5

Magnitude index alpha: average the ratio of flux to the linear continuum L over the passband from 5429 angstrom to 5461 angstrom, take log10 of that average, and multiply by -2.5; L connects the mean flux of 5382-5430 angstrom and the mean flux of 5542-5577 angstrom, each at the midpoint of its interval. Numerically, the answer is 0.01 mag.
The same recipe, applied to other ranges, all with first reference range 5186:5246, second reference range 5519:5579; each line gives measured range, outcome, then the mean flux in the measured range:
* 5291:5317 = -0.11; 11.4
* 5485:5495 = -0.04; 11.7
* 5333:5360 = -0.09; 11.4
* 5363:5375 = -0.01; 10.7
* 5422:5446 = -0.01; 11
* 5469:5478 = 0.00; 11.2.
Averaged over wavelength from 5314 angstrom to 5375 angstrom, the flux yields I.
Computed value 11.1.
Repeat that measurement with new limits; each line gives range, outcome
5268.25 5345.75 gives 10.9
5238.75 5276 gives 10.3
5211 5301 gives 10.6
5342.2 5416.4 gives 11.1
